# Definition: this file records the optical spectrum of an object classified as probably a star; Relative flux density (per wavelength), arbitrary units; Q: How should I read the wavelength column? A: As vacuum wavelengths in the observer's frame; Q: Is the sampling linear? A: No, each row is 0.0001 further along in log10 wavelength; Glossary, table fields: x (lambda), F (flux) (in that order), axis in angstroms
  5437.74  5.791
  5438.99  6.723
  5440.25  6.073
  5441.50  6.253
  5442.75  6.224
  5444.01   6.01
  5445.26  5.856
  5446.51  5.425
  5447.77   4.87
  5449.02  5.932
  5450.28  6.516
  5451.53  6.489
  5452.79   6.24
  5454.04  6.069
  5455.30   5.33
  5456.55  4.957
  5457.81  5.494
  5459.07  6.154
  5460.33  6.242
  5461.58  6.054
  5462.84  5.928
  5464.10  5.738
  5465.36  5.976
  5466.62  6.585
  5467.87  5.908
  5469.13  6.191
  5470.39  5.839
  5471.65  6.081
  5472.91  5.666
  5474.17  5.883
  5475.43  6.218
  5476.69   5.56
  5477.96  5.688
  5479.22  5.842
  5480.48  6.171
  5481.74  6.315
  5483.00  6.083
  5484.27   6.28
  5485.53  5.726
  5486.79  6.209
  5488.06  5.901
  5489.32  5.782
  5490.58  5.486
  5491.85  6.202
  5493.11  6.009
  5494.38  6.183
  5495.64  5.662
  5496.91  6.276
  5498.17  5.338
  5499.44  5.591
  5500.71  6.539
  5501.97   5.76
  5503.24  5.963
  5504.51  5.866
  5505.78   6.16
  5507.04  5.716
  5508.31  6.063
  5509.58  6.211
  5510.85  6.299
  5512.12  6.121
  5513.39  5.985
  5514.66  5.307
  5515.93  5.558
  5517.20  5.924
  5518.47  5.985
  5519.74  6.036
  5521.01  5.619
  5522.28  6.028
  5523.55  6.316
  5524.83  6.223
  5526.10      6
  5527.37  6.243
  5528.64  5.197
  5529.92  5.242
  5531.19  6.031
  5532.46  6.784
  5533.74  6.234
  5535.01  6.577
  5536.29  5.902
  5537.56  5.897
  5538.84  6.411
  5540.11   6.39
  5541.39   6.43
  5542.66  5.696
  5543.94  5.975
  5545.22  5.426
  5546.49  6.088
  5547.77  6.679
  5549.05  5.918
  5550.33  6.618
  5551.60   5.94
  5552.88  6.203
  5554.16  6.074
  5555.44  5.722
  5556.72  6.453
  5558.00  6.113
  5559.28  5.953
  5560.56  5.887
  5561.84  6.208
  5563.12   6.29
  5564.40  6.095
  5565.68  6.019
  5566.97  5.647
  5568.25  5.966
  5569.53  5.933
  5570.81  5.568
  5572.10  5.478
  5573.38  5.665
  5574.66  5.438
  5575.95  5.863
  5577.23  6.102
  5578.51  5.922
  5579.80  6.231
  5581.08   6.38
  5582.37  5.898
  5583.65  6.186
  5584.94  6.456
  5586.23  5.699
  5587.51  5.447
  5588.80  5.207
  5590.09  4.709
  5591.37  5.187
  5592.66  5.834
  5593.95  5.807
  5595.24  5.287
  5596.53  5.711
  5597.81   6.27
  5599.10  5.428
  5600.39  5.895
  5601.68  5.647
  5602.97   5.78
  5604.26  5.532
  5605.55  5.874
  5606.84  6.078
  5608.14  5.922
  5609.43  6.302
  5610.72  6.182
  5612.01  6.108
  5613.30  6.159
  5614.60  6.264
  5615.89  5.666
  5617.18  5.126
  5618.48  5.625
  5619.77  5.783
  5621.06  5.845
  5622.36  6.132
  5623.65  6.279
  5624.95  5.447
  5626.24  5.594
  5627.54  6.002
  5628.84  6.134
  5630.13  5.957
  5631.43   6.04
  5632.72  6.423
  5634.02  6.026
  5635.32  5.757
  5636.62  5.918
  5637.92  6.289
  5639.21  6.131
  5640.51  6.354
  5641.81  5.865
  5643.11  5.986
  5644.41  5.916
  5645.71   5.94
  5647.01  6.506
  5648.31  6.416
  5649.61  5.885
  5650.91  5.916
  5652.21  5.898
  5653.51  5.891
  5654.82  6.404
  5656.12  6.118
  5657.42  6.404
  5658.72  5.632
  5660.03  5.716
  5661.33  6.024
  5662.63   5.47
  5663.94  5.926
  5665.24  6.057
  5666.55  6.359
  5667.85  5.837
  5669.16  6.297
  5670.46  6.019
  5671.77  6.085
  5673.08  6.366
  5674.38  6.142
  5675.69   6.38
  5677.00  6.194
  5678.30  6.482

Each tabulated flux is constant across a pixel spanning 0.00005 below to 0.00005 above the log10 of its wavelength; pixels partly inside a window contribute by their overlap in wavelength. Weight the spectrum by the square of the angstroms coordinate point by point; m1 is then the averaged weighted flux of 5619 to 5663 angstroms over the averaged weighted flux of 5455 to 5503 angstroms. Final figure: 1.08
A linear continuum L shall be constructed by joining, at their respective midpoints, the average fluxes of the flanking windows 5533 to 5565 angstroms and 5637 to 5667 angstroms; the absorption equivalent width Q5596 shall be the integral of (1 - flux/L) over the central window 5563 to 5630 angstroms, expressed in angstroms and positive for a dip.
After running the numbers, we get 2.9 angstroms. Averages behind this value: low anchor 6.13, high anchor 6.04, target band 5.83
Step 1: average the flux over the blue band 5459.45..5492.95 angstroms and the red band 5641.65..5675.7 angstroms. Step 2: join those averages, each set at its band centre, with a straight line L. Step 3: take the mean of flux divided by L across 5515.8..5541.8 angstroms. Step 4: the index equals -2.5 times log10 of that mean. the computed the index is -0.01 mag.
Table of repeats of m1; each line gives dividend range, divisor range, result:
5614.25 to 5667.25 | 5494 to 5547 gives 1.04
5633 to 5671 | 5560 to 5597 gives 1.07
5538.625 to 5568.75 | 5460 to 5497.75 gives 1.05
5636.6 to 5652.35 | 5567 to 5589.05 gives 1.07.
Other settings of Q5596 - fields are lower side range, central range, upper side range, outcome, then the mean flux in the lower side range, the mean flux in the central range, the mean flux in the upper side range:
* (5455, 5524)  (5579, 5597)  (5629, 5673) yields 0.9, 5.93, 5.72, 6.05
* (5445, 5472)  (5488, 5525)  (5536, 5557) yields 0.5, 5.9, 5.93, 6.11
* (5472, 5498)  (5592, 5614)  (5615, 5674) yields 0.4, 5.95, 5.87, 5.99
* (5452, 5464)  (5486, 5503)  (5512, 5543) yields 0.0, 5.83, 5.92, 6.01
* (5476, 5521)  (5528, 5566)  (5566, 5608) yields -1.6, 5.93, 6.08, 5.76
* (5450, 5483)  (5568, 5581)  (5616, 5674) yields 0.3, 5.96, 5.84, 5.99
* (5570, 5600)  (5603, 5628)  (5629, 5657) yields 0.1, 5.73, 5.89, 6.08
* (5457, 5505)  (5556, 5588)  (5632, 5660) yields 0.3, 5.95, 5.96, 6.07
